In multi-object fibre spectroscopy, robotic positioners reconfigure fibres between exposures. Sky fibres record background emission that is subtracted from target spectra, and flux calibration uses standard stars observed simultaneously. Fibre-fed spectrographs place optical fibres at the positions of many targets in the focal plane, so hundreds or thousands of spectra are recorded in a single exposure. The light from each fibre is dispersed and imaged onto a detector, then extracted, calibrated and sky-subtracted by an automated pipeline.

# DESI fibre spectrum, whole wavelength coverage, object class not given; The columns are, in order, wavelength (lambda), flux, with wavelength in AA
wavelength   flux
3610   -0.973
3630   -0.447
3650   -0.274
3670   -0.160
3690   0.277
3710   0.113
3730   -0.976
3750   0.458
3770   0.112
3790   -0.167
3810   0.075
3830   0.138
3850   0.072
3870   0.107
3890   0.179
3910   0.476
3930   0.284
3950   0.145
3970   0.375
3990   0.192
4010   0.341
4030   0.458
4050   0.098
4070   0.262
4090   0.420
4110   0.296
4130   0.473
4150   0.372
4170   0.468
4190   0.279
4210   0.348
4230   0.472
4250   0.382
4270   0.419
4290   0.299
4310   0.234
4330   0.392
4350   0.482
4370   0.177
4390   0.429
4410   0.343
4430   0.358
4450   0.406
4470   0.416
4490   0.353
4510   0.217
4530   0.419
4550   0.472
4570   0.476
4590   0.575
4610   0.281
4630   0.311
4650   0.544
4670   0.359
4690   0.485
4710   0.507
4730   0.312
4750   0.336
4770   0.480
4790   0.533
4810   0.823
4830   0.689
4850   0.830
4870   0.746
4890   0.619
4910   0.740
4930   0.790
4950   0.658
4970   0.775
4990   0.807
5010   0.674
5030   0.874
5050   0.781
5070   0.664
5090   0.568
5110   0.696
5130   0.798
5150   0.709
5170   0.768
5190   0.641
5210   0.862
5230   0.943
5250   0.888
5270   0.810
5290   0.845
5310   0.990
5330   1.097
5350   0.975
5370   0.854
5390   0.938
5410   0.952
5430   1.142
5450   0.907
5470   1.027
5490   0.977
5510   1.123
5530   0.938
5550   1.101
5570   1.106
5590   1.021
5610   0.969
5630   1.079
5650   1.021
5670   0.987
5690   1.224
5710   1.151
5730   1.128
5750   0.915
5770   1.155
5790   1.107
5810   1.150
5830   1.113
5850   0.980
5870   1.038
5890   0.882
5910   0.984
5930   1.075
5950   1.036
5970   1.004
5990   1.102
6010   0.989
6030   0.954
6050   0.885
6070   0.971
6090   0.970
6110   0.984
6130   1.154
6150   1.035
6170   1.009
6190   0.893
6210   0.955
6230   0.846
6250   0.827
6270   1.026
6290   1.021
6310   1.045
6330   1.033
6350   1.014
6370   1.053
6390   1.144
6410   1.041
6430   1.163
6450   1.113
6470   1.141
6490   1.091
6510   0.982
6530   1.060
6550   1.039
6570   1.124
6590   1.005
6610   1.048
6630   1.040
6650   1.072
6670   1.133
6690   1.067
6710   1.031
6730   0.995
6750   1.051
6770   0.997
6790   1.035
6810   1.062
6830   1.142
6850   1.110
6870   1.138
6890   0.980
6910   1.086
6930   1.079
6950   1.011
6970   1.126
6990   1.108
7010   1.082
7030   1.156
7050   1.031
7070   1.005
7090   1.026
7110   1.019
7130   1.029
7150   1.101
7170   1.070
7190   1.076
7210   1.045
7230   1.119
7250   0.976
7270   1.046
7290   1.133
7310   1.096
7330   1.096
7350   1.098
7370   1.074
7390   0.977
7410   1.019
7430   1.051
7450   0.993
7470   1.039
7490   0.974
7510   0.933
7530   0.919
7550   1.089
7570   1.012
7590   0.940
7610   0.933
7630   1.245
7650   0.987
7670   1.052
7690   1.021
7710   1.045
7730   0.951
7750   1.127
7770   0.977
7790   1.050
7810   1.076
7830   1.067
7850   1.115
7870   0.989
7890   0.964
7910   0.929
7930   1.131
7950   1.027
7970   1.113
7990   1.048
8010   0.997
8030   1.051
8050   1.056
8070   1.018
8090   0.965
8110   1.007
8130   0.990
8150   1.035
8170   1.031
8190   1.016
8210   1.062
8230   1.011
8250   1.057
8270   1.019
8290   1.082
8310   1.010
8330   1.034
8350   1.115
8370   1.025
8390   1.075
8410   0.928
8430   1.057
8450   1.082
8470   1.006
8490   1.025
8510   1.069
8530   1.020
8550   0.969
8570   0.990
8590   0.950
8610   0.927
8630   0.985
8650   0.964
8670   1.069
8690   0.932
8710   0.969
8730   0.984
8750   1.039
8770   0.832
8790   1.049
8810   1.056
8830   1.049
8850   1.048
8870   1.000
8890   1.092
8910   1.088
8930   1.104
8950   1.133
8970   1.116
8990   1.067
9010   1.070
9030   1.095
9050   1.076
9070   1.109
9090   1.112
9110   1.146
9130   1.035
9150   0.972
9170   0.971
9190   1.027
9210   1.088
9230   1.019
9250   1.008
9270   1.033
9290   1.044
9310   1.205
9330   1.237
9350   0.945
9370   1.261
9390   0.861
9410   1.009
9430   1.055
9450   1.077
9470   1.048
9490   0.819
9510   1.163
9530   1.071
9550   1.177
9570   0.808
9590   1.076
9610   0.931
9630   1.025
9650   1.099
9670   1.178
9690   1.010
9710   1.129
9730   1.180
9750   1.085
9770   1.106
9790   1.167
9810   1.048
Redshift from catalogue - 0.204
